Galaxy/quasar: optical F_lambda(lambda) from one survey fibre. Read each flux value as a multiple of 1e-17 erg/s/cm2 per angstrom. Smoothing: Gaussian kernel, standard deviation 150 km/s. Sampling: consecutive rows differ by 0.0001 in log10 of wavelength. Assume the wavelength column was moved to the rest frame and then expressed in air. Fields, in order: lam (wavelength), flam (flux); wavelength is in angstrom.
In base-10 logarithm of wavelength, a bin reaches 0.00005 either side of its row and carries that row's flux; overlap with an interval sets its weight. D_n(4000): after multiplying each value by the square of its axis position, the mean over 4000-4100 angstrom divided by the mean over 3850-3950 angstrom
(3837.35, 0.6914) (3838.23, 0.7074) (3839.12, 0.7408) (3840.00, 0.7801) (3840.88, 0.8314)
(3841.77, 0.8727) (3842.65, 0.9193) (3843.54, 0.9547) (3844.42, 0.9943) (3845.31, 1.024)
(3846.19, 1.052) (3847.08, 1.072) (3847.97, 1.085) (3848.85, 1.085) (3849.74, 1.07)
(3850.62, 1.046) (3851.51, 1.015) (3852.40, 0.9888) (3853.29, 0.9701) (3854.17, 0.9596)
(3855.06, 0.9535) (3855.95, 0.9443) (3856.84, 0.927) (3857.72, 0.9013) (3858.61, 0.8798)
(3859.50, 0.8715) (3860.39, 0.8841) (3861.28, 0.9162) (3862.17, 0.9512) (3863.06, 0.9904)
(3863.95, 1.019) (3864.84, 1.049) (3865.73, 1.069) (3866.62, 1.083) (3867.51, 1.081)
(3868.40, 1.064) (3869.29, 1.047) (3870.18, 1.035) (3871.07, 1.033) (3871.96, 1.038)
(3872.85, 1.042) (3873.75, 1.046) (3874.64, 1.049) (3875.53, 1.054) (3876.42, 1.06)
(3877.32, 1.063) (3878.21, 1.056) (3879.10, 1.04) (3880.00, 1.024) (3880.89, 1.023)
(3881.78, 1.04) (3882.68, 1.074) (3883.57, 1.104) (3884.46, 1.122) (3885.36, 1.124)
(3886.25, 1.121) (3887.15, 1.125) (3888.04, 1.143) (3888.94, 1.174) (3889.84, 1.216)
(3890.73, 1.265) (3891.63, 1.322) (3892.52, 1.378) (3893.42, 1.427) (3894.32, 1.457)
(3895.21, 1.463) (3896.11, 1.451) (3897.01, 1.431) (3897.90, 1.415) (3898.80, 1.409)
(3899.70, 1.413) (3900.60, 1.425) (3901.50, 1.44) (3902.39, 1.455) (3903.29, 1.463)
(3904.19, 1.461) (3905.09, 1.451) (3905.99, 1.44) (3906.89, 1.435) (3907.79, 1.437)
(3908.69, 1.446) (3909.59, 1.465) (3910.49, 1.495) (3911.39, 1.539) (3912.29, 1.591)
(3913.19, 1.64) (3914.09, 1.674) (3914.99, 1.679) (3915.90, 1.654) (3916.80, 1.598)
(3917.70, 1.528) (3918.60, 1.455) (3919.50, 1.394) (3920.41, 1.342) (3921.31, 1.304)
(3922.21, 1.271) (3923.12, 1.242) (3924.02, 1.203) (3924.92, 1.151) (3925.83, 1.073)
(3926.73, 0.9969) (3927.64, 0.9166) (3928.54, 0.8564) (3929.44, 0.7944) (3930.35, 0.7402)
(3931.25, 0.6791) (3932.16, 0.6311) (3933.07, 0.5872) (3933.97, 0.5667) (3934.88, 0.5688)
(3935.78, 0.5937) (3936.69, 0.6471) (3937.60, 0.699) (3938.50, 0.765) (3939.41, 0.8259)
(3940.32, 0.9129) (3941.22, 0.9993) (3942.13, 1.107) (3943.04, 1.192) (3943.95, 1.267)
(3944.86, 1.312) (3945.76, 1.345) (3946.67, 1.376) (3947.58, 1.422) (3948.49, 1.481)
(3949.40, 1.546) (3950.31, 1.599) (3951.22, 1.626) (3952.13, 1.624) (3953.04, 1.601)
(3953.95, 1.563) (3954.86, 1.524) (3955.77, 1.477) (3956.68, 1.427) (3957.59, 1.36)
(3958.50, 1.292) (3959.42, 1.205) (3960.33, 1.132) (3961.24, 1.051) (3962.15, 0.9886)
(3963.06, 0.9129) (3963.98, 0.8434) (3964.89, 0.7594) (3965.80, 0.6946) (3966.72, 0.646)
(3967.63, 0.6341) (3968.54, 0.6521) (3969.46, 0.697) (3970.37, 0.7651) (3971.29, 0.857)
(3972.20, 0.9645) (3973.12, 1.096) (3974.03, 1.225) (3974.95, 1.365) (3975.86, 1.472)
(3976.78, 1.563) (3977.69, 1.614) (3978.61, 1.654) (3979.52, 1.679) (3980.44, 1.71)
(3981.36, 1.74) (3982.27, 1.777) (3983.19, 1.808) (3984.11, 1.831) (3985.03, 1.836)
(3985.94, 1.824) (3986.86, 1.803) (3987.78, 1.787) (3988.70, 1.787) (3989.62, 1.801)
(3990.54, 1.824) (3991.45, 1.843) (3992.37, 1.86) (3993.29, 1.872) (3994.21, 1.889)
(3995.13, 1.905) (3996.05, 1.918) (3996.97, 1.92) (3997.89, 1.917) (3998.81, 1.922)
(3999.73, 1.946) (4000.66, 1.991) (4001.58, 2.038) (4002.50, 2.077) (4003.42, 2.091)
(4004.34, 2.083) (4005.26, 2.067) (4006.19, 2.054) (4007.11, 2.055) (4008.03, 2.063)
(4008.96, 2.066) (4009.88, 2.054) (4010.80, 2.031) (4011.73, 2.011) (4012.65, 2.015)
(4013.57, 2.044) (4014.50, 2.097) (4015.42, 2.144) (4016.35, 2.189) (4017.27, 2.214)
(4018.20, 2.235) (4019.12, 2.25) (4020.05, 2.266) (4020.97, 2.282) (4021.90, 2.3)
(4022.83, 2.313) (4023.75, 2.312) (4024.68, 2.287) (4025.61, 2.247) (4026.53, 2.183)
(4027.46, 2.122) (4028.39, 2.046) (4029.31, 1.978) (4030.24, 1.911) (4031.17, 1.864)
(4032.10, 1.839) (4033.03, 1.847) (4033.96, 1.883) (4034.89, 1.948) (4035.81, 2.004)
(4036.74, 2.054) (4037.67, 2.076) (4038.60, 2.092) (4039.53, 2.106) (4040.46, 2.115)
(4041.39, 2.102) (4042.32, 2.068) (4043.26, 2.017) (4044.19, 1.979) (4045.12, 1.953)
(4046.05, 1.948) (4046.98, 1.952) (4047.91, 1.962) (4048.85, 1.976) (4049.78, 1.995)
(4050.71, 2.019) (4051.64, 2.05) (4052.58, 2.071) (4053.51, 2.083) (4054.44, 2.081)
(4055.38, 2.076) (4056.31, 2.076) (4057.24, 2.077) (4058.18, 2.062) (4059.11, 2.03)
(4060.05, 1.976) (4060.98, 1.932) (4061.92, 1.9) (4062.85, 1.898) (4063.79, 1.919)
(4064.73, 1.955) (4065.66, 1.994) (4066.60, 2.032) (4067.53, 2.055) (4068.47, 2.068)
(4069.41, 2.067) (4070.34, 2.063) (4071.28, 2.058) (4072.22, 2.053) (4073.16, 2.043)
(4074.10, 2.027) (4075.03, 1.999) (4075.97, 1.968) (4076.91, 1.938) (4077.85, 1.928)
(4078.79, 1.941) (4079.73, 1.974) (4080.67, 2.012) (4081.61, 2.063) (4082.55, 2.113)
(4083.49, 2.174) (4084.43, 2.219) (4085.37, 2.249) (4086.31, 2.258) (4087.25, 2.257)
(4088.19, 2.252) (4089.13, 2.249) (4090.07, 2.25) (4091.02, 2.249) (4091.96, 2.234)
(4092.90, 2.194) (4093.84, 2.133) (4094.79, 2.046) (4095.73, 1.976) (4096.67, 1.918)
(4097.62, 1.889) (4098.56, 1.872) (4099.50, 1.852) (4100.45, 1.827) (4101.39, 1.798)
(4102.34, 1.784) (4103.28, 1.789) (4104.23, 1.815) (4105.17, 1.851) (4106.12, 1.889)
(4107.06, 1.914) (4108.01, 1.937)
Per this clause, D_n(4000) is 1.9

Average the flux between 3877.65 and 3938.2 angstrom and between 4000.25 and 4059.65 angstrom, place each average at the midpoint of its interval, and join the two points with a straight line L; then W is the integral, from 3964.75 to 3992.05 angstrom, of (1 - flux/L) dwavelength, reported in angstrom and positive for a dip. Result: 5.15 angstrom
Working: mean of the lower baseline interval 1.22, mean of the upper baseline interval 2.07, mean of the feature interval 1.4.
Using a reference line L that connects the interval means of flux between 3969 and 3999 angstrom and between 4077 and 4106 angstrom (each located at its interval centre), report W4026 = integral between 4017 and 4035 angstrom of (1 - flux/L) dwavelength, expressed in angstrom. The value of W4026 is -3.4 angstrom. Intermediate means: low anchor 1.62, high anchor 2.04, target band 2.12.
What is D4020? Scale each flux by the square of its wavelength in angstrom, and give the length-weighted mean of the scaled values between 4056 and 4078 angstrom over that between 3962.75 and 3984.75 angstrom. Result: 1.73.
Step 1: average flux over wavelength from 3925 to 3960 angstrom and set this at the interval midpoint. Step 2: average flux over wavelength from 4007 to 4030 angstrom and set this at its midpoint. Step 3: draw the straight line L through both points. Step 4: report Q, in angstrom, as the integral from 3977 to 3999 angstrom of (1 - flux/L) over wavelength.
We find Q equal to -0.96 angstrom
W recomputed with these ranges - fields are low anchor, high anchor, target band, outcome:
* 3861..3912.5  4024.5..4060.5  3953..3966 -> 3.34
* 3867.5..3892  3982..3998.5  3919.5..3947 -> 9.13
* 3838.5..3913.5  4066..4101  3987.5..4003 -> -2.08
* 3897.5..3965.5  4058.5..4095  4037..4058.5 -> -1.55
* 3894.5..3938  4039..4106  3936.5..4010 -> 3.14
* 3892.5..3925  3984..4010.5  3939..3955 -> 3.03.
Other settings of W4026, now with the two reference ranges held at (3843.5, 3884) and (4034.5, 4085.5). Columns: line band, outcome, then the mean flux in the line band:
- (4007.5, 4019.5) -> -2.1 angstrom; 2.11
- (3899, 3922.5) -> -4.2 angstrom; 1.48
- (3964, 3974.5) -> 5.0 angstrom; 0.819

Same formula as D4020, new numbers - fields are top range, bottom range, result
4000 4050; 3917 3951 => 2.02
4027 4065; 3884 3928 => 1.57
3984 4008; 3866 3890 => 1.90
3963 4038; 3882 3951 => 1.52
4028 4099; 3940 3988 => 1.63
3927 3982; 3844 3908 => 1.02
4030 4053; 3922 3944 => 2.39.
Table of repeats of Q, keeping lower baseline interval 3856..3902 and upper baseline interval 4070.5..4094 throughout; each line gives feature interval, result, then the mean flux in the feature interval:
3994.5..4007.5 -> -2.08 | 2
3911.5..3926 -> -1.23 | 1.43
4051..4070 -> -0.13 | 2.02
